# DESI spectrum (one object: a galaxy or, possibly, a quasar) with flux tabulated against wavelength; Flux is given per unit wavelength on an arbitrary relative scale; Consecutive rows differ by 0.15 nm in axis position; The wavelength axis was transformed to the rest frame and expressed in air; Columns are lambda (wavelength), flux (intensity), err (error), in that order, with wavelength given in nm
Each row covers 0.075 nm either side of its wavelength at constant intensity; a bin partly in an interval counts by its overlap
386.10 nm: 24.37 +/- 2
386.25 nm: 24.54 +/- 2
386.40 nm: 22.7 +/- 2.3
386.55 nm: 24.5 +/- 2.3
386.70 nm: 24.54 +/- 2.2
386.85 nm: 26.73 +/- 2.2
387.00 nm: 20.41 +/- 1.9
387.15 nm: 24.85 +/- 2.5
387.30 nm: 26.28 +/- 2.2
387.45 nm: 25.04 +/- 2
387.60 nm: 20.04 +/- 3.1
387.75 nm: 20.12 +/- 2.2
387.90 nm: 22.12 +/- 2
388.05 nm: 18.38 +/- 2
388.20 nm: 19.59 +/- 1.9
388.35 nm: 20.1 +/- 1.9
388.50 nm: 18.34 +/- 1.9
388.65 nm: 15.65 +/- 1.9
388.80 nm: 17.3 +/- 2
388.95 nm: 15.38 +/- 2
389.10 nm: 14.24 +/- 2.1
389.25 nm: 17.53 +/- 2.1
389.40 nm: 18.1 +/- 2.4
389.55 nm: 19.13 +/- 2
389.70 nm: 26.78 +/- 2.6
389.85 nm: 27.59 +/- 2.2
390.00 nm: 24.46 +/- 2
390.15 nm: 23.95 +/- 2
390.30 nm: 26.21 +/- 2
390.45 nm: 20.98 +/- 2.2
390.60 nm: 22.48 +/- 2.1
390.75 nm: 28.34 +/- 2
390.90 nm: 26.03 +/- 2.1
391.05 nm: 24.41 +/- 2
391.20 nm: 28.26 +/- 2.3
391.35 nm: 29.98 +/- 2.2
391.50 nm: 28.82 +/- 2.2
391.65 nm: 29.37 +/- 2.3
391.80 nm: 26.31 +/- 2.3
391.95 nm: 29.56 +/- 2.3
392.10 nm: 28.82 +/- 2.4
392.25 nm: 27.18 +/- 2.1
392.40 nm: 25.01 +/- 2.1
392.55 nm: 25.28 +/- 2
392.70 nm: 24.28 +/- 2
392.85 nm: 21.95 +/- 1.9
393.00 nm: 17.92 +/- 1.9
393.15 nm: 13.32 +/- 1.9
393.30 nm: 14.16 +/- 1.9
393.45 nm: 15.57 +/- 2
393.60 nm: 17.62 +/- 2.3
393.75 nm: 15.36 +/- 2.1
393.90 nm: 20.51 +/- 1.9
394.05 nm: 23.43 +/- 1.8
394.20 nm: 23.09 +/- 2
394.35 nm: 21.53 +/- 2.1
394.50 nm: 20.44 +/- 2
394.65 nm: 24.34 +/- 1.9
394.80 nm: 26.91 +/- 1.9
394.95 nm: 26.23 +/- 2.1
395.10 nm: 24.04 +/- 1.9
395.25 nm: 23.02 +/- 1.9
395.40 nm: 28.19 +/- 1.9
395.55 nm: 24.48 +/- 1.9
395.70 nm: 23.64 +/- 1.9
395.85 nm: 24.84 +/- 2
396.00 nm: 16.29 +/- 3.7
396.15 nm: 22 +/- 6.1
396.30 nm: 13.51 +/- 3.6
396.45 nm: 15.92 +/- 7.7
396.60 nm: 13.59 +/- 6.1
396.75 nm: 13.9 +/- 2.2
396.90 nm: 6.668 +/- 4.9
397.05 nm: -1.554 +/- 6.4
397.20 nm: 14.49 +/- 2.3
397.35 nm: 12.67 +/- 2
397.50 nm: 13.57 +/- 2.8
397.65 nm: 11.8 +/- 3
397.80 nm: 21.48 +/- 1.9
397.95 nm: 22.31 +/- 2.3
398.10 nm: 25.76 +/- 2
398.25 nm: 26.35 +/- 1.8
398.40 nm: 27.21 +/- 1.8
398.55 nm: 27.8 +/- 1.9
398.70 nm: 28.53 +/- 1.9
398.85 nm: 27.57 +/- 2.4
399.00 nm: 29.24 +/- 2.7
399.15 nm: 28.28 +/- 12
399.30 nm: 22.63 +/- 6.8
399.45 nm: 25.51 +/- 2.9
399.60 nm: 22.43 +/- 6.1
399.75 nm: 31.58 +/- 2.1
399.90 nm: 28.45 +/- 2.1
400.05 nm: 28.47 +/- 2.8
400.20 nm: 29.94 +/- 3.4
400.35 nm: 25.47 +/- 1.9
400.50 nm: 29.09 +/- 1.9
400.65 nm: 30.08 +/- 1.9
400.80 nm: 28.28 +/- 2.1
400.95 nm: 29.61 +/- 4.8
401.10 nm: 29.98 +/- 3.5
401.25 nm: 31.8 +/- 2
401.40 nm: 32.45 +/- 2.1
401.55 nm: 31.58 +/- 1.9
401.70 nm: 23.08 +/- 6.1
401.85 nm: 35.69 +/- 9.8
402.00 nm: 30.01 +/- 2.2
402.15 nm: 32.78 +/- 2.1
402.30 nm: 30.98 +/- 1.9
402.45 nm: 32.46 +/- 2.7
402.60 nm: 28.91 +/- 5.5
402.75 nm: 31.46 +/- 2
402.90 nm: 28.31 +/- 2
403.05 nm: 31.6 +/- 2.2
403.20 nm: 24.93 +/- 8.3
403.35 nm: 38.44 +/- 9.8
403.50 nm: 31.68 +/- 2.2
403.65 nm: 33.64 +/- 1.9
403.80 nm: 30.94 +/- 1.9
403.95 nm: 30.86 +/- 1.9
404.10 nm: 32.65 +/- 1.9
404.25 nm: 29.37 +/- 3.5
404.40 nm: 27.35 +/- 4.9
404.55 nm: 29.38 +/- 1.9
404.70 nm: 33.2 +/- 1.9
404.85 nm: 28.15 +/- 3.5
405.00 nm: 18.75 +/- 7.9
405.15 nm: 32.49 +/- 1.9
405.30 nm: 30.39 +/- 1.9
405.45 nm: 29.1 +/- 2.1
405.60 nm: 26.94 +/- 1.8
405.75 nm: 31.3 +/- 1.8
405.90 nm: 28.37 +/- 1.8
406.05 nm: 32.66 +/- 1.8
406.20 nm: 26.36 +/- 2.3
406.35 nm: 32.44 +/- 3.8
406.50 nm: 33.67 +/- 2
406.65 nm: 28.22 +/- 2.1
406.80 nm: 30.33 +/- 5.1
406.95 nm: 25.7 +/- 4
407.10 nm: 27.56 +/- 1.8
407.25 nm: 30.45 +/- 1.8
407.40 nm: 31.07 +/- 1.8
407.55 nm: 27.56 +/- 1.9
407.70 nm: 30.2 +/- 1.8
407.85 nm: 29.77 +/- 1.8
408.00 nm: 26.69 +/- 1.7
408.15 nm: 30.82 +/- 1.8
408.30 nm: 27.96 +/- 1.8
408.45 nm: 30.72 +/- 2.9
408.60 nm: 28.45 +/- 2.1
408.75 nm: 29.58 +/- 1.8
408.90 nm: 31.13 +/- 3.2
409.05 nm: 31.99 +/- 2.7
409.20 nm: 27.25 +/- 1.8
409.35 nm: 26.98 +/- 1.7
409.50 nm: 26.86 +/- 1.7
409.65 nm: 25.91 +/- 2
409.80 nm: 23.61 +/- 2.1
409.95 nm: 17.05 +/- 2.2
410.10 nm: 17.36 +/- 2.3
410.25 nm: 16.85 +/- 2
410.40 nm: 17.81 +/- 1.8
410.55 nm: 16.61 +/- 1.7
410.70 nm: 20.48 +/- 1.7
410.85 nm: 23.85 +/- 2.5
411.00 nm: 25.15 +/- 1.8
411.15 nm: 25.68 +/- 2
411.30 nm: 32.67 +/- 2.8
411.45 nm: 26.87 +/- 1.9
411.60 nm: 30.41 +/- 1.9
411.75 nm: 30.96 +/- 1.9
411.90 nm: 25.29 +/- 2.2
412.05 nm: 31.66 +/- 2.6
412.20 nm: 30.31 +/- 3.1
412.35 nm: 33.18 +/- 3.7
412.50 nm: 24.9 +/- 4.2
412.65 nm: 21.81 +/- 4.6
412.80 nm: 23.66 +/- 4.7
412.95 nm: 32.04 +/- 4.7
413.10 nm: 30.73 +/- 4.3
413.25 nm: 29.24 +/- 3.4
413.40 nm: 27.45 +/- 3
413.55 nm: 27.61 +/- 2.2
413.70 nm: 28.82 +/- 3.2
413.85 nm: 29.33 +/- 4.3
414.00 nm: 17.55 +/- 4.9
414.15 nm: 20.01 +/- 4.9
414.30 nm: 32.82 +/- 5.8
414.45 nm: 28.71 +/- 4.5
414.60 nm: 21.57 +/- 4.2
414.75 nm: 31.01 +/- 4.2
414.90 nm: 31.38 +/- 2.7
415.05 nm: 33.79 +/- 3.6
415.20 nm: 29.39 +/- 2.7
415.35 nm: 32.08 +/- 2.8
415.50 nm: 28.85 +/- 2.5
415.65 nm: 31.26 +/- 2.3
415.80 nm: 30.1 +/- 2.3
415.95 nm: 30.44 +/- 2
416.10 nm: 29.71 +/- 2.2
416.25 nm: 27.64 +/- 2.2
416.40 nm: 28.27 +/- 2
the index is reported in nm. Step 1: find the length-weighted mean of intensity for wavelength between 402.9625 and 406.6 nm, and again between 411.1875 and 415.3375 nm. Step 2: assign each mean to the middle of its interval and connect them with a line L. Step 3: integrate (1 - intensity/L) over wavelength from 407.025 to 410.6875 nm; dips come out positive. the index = 0.39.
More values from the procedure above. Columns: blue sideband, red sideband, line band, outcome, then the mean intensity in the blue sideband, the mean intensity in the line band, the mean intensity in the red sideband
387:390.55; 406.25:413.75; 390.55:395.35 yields -0.307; 21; 23.6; 27.3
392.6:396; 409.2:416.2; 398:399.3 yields -0.255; 21.5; 27.2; 26.7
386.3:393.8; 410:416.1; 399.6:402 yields -0.480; 22.5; 29.5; 27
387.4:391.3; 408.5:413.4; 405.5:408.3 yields -0.452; 21.6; 29.4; 26.2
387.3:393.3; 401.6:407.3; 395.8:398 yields 0.972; 22.7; 14.6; 30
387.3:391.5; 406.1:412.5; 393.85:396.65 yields 0.188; 22.1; 22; 27.2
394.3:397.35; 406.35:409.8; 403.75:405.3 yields -0.195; 18.9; 29.3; 29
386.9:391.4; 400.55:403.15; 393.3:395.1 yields 0.302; 22.1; 21.2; 30.5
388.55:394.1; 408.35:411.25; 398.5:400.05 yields -0.261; 22.4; 27.3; 24.5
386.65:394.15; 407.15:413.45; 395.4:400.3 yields 0.558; 22.4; 21.4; 26.9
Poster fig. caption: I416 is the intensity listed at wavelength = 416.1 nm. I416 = 29.71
